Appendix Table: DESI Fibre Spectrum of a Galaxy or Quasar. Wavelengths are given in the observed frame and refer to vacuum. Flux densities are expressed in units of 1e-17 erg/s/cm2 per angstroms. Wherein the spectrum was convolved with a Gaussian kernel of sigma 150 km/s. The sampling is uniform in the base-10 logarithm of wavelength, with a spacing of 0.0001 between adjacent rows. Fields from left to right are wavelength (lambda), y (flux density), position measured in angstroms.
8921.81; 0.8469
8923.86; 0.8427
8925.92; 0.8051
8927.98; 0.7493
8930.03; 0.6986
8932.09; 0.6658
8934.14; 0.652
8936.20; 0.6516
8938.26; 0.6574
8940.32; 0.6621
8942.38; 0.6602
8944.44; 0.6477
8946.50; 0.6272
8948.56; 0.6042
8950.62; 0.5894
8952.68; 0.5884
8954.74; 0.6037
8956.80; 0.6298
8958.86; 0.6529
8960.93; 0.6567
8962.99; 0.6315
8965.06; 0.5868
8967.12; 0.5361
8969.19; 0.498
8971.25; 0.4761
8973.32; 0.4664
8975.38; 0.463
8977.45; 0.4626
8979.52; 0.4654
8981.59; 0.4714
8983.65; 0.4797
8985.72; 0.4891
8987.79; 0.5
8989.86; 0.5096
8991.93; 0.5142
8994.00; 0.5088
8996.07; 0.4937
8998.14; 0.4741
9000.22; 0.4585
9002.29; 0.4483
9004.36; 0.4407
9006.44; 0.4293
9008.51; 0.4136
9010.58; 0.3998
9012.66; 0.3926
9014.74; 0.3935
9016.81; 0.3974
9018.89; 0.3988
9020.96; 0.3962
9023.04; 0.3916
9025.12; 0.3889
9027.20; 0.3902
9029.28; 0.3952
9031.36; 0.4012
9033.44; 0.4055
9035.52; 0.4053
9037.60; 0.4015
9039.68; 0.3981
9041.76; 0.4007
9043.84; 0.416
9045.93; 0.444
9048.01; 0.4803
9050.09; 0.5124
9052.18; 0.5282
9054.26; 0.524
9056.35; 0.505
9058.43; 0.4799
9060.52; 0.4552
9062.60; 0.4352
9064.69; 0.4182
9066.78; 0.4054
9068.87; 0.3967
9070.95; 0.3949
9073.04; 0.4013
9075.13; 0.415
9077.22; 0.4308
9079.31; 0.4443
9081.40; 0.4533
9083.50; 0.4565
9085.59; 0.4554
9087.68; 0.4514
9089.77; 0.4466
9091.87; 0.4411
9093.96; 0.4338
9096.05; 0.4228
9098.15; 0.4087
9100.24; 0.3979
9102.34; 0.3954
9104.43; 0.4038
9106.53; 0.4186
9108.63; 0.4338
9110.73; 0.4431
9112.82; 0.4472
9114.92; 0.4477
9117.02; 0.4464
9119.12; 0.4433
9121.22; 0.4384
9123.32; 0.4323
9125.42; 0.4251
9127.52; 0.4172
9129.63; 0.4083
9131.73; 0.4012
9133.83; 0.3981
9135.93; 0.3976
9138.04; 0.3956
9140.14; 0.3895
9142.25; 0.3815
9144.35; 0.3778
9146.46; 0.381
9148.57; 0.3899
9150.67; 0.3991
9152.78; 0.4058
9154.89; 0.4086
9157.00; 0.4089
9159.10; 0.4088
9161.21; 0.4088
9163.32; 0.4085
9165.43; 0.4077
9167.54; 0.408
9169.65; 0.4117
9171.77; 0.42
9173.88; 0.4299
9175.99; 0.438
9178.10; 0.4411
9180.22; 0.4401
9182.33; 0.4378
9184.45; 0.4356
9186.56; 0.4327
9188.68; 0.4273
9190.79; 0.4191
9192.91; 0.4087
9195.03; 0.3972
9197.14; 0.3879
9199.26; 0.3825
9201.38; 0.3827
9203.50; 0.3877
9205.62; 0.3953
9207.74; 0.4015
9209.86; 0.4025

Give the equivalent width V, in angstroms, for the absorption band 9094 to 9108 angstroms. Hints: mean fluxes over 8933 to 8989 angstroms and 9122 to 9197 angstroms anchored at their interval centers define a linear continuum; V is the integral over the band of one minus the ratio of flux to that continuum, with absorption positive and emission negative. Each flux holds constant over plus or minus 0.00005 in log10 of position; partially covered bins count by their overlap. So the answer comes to 1.46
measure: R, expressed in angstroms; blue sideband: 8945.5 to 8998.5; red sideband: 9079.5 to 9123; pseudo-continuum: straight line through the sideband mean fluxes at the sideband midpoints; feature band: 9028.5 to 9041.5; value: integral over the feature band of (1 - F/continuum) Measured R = 2.30 angstroms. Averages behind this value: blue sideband 0.538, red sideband 0.434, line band 0.401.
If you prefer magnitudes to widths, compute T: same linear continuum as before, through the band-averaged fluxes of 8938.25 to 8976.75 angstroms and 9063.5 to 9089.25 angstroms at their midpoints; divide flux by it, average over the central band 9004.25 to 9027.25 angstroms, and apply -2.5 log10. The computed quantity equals 0.259 mag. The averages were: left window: 0.589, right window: 0.427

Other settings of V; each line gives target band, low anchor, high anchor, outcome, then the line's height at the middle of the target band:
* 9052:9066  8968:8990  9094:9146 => -1.0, 0.443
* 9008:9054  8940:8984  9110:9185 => 8.3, 0.51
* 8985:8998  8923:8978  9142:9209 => 1.8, 0.583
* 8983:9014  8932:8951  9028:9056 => 3.9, 0.528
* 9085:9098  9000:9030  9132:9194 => -0.9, 0.409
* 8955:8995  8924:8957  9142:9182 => 6.1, 0.622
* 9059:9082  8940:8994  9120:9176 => 2.3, 0.47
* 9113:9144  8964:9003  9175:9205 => 1.5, 0.437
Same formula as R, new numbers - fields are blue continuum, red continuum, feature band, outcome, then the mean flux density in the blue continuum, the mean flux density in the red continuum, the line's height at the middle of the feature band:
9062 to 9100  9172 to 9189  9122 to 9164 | 2.90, 0.428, 0.435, 0.432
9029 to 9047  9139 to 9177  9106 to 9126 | -1.60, 0.408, 0.405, 0.406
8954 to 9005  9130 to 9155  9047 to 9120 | -0.64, 0.517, 0.394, 0.438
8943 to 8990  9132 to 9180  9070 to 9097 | 1.56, 0.551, 0.406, 0.461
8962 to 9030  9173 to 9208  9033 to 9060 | -0.45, 0.459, 0.415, 0.448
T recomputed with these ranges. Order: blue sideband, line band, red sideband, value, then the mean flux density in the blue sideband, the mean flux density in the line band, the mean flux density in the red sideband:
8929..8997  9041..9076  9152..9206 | 0.12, 0.57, 0.448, 0.413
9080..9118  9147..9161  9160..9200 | 0.05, 0.434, 0.403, 0.418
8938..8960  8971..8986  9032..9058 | 0.22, 0.628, 0.471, 0.452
